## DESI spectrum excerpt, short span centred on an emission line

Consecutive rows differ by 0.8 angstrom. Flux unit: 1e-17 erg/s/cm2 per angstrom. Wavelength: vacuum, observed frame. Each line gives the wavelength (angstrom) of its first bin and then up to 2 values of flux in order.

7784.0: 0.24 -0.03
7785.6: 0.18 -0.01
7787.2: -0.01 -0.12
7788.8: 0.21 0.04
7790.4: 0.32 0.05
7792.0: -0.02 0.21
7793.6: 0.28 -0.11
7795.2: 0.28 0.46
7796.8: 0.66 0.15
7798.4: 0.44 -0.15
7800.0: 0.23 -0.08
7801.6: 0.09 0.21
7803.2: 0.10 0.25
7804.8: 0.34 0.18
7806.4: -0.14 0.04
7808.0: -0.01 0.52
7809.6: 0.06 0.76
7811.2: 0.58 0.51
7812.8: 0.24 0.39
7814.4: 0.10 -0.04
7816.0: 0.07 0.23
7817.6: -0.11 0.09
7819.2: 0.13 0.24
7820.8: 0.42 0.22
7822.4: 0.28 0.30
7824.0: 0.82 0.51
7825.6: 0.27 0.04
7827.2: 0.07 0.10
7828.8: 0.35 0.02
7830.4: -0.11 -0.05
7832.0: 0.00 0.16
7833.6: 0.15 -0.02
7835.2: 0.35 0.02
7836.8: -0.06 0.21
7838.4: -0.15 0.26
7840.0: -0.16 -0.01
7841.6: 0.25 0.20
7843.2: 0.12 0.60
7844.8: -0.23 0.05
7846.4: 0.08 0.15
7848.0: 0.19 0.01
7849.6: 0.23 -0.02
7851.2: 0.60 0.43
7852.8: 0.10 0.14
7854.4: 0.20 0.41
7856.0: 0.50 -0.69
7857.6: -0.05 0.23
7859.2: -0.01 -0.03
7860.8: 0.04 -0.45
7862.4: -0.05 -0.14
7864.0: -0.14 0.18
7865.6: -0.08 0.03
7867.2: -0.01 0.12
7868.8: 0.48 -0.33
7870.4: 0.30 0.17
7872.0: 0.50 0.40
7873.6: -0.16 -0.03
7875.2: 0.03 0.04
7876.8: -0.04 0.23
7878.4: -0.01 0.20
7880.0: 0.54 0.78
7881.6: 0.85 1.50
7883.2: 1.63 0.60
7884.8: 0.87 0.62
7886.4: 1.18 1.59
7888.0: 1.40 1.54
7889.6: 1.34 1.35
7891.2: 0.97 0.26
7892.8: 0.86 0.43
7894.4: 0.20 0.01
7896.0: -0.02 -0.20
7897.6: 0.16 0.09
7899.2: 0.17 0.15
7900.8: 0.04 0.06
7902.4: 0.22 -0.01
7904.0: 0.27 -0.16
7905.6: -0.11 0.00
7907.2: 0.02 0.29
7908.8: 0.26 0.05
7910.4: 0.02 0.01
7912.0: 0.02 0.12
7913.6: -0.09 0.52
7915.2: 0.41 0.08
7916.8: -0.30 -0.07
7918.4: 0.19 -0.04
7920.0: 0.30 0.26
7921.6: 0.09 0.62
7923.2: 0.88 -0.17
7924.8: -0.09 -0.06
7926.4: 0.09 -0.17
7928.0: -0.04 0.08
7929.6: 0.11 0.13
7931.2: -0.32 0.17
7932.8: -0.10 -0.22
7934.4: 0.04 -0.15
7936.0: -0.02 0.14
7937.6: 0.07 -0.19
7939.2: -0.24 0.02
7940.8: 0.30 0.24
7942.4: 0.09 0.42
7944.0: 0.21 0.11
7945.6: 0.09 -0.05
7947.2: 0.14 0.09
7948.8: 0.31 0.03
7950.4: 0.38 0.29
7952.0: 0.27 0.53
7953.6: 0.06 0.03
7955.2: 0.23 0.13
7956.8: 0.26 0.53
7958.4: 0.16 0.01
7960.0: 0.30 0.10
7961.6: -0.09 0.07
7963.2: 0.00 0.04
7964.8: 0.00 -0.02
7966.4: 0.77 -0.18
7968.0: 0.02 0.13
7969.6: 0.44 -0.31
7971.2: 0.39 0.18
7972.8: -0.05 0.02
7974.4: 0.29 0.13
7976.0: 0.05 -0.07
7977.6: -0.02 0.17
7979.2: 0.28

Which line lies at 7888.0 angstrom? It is [O II] 3727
